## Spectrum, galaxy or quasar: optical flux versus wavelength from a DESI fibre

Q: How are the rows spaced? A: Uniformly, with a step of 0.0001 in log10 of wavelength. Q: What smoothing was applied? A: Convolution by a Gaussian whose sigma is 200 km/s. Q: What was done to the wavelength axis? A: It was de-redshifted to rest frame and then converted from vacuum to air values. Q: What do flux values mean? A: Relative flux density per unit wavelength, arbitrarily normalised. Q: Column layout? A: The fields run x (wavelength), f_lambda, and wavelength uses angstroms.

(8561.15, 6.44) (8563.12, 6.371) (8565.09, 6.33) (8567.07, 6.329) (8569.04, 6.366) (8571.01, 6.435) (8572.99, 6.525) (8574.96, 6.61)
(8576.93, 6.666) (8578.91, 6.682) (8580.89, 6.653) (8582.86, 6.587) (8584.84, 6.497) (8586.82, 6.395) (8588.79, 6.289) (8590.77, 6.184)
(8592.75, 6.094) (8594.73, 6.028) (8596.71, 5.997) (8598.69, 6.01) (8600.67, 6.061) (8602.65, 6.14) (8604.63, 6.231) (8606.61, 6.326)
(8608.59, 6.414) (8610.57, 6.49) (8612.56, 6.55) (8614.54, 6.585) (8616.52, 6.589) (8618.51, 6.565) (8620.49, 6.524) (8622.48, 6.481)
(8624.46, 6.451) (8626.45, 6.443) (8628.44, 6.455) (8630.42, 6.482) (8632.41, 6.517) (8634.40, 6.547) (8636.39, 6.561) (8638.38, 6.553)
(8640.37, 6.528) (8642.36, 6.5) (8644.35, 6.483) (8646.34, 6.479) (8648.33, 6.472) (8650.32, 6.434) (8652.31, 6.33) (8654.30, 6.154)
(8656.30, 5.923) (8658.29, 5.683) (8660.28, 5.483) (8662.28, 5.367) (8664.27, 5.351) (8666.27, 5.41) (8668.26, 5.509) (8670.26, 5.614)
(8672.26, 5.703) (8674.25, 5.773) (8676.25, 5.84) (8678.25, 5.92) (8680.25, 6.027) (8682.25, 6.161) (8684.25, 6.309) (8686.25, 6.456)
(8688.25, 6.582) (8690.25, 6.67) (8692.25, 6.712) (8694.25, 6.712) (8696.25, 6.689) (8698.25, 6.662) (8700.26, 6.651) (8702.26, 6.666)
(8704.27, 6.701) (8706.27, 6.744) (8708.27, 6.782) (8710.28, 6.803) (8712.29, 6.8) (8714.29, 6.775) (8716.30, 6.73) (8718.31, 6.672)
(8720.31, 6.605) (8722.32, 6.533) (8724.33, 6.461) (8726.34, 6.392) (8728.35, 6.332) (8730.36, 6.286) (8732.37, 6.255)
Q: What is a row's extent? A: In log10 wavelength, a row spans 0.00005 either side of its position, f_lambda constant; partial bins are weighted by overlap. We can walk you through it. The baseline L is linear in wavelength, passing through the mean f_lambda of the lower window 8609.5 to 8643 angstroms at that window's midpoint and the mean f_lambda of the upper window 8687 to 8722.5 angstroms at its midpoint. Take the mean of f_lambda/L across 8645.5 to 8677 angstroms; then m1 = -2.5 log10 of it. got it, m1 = 0.13 mag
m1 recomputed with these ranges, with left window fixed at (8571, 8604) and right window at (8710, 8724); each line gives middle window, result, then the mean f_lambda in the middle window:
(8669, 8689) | 0.097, 6.02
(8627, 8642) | -0.008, 6.52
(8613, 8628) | -0.015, 6.52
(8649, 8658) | 0.057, 6.18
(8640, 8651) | 0.002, 6.48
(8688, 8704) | -0.007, 6.67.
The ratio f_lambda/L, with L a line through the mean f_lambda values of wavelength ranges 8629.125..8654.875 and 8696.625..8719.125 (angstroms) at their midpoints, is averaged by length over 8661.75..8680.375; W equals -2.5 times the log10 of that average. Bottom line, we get 0.17 mag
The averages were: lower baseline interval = 6.47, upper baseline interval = 6.72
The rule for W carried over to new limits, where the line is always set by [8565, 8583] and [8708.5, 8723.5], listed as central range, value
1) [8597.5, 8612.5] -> 0.052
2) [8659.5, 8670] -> 0.217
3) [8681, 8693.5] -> 0.031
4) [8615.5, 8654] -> 0.018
